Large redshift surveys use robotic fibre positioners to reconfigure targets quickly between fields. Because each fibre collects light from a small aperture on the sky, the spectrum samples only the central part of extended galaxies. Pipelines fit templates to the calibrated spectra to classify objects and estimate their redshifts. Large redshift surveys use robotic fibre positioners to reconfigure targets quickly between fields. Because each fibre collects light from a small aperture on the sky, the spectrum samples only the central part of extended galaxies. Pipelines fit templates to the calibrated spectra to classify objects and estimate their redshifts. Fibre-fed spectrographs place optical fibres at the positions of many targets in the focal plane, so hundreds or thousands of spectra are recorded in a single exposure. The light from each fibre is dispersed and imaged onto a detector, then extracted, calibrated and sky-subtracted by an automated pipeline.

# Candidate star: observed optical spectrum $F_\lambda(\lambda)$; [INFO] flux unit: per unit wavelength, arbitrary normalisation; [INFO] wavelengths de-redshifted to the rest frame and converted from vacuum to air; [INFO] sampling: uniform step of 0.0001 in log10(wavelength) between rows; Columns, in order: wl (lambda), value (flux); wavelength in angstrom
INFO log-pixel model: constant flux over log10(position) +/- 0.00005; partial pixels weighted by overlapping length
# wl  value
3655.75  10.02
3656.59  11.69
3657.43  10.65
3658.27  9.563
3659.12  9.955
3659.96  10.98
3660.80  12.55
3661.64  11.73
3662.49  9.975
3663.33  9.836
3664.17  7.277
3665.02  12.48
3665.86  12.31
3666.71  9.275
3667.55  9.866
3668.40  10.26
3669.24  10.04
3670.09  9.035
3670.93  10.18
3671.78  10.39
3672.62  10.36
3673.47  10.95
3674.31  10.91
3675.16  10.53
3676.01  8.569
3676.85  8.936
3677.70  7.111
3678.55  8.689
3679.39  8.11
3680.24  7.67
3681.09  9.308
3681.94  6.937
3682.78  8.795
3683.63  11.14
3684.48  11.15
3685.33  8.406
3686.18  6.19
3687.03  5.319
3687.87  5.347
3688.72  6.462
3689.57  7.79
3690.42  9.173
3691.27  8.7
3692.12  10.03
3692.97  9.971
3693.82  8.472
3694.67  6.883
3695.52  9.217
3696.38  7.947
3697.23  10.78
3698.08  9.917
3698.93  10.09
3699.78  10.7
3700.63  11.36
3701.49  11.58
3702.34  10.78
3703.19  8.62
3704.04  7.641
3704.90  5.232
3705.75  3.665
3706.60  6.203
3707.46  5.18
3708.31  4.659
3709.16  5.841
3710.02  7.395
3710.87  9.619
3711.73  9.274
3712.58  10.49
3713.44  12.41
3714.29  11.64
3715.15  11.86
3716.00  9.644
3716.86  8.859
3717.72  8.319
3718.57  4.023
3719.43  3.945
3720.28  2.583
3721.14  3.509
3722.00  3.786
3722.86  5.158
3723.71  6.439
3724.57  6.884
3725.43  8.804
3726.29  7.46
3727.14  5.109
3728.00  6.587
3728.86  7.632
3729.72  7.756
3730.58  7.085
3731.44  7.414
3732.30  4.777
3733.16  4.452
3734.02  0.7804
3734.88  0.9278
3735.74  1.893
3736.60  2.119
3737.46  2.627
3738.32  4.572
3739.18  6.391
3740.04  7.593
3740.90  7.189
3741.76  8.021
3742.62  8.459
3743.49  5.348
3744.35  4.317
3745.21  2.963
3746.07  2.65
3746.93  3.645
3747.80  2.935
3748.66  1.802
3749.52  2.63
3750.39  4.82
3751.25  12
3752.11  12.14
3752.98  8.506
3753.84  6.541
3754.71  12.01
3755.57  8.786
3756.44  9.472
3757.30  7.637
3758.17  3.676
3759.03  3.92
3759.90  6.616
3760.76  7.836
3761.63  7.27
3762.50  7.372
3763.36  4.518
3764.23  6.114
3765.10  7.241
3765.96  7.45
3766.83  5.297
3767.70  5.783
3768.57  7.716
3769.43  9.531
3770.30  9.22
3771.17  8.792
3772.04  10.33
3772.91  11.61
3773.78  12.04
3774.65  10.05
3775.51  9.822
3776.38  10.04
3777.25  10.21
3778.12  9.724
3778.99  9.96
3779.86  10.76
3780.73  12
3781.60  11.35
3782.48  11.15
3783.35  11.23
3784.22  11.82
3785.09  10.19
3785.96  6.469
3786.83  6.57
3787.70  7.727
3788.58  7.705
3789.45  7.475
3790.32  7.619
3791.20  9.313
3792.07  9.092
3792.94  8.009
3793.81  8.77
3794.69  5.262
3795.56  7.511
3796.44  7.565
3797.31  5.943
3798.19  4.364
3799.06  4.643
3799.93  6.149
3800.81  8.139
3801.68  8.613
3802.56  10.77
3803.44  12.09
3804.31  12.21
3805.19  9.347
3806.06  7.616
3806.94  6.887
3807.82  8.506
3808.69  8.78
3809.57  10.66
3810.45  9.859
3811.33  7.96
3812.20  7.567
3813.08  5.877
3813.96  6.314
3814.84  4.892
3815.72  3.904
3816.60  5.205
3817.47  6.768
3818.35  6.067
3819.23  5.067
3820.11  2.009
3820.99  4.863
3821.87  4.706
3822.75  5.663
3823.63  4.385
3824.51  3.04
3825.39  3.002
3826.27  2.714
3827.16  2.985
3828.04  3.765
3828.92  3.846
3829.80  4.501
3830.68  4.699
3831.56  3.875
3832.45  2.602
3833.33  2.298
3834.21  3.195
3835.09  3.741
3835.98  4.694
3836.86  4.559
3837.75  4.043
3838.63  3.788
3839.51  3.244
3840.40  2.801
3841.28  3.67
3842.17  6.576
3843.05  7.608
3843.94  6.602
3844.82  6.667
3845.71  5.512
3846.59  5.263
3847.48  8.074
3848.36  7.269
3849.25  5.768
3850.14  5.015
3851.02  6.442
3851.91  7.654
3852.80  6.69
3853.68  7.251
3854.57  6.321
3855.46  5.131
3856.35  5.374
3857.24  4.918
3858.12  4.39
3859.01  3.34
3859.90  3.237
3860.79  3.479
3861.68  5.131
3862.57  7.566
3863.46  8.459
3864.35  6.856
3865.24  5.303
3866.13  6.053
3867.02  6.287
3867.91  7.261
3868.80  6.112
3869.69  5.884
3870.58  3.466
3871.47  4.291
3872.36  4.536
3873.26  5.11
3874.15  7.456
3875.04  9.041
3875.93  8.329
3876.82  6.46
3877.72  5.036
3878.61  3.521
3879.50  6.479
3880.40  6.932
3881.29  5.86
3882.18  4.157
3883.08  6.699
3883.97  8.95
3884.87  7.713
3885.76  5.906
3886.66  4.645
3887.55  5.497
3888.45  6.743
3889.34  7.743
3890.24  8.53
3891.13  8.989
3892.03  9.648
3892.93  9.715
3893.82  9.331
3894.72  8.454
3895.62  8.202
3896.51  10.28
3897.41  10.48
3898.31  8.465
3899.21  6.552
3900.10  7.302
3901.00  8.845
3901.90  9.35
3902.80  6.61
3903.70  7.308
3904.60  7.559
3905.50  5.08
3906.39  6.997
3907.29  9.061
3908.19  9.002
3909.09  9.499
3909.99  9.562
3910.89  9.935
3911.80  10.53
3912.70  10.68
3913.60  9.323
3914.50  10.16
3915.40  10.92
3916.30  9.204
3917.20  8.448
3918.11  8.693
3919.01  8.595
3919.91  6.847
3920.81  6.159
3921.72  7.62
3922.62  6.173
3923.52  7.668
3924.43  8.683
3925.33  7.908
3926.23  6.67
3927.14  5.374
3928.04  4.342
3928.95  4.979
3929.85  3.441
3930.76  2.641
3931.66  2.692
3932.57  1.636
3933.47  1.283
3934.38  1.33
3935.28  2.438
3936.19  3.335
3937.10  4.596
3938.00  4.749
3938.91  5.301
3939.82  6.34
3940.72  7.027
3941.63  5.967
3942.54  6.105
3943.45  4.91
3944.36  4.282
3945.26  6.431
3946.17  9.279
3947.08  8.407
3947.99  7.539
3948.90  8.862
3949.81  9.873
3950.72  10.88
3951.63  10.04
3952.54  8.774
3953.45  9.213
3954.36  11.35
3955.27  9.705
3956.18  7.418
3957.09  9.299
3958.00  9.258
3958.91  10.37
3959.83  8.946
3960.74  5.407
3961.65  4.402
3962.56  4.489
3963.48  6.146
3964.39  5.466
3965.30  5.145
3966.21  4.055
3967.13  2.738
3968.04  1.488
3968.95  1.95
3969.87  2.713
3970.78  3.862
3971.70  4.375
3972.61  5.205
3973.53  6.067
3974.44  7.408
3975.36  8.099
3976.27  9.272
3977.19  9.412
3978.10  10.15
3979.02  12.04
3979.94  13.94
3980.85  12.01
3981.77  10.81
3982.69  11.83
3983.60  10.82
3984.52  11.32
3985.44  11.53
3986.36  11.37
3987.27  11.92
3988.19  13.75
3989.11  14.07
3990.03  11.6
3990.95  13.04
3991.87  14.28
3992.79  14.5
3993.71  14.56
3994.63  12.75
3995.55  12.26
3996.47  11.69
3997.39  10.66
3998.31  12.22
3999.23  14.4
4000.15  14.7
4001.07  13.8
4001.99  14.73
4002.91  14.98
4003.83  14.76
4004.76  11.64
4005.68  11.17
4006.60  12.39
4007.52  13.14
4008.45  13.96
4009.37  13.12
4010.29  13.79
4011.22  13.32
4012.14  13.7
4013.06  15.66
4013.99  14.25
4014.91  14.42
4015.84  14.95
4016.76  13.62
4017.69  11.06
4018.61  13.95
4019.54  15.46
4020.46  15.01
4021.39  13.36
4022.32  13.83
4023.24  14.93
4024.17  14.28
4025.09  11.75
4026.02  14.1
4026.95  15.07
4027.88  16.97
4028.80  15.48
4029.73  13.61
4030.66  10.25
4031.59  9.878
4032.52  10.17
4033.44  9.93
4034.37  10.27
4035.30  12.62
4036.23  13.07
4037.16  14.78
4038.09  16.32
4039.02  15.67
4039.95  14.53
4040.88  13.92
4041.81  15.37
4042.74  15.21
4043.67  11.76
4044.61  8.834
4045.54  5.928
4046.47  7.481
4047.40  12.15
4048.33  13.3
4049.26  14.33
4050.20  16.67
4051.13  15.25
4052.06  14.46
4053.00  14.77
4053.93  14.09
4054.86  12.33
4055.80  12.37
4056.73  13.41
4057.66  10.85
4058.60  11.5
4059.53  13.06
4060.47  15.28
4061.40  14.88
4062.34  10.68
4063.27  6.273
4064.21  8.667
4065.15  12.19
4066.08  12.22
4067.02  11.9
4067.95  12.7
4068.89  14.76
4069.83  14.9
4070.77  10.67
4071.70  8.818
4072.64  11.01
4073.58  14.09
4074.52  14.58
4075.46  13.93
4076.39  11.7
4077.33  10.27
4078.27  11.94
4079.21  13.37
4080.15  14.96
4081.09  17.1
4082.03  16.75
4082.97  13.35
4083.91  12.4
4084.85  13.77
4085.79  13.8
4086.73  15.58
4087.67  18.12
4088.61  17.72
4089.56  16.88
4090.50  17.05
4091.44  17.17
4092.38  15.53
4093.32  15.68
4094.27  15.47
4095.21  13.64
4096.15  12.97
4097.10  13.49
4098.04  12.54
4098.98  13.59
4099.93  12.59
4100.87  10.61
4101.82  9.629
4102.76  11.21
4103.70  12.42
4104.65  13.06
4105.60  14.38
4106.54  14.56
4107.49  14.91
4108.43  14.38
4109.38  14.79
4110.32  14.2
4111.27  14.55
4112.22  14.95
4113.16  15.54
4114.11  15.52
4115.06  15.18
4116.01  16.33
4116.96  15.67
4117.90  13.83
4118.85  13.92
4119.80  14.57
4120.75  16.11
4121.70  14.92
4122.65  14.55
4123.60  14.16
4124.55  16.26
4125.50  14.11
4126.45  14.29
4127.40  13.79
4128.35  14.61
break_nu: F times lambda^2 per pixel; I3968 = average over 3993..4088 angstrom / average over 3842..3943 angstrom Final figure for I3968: 2.1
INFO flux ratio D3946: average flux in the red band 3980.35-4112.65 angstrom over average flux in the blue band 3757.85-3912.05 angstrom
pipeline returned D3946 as 1.9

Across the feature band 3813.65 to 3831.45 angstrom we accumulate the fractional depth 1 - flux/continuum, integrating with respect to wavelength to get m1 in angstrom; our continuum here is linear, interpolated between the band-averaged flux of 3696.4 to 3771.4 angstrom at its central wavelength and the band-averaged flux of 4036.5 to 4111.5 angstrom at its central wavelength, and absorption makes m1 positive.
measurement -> 8.6 angstrom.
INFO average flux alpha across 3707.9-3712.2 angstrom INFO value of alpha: 7.41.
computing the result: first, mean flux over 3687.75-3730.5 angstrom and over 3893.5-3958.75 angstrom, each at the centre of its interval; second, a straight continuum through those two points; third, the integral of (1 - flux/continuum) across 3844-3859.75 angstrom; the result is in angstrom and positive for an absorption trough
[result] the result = 3.4 angstrom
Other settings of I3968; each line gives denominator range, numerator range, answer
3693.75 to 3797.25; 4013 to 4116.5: 2.13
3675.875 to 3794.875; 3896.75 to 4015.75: 1.31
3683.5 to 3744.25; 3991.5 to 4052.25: 2.18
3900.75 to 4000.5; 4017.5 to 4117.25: 1.76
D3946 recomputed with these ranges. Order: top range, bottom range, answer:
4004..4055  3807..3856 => 2.49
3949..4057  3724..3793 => 1.57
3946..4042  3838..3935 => 1.68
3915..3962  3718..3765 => 1.18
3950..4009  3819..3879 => 1.94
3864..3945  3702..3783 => 0.95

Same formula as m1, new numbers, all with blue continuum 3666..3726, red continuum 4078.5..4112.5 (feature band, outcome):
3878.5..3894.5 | 5.8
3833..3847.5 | 7.9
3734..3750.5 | 8.9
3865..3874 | 4.5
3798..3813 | 2.3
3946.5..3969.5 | 9.4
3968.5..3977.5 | 4.8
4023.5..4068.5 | 2.8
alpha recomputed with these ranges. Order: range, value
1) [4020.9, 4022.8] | 13.6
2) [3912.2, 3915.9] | 10.3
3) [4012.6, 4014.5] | 14.9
